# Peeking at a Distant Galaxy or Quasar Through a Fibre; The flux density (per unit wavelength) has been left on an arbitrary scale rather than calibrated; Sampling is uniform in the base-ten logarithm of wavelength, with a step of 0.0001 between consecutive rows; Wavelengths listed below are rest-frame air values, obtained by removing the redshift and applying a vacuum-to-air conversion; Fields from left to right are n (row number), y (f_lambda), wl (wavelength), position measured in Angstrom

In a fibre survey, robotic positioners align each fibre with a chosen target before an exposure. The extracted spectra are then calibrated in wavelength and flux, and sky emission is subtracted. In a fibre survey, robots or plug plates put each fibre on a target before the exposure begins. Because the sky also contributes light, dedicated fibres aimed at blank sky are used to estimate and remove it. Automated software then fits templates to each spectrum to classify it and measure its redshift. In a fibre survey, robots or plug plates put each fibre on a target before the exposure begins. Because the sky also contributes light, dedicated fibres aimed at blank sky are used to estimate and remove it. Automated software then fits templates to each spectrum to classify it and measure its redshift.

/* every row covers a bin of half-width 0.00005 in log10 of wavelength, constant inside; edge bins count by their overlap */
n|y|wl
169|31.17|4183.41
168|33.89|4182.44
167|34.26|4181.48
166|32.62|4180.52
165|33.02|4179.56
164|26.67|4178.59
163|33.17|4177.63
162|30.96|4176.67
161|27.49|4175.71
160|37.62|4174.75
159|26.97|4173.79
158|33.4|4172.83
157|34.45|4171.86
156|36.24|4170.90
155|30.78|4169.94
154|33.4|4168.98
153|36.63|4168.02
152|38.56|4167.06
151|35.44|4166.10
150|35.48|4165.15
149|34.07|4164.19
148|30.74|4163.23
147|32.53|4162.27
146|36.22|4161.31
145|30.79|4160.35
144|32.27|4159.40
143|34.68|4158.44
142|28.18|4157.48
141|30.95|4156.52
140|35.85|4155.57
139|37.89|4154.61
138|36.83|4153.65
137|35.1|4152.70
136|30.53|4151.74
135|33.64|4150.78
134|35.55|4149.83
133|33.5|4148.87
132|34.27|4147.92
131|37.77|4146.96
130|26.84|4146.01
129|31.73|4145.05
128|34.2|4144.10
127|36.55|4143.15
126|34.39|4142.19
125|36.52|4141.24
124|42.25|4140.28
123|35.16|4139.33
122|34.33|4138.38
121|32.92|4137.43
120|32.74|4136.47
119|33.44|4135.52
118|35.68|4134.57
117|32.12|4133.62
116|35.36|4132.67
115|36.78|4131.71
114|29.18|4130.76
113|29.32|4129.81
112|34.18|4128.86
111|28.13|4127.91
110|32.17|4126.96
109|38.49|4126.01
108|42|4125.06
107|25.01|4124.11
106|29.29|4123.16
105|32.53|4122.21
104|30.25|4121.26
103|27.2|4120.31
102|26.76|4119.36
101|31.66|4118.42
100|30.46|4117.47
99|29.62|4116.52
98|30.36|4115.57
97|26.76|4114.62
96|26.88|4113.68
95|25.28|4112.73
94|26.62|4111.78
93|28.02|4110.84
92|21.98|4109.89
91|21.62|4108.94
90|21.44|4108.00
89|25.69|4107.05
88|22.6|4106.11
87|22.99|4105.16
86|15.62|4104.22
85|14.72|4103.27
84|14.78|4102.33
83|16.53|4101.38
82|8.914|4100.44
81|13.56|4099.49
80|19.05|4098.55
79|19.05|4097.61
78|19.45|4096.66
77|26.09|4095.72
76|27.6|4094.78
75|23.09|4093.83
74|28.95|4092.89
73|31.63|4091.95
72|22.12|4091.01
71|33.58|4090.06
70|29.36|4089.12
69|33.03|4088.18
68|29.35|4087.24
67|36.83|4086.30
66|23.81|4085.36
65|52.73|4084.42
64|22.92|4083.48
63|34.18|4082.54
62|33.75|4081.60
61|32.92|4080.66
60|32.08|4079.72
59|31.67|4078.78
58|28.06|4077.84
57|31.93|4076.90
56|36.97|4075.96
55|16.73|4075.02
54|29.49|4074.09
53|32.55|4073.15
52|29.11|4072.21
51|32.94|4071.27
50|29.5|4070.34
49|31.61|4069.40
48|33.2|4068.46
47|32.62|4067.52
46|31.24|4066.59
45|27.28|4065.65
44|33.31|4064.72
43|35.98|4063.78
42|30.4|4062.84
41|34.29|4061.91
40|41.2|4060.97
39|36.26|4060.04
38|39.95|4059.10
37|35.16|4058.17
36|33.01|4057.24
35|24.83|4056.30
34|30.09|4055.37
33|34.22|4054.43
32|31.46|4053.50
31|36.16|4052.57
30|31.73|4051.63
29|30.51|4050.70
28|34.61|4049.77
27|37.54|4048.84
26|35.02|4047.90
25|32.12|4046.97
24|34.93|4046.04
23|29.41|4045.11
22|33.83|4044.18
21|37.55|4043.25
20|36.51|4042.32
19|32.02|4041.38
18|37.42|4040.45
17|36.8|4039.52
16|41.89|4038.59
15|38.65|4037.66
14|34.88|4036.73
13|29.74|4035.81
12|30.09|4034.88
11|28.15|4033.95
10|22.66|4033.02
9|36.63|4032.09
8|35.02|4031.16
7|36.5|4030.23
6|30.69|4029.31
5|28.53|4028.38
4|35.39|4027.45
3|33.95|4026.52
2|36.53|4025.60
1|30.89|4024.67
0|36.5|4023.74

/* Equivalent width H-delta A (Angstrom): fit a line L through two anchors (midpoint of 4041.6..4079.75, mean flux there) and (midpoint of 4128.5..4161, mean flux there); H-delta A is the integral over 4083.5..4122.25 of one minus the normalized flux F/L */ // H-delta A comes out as 9.1 Angstrom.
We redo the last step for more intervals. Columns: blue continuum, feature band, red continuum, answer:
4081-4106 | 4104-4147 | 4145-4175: -1.6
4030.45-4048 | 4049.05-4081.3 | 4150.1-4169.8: 1.6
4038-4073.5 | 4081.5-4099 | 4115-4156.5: 2.5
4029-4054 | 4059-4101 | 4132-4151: 5.4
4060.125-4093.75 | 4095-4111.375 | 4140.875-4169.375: 6.4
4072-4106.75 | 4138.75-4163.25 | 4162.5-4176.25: -1.7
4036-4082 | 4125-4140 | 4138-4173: 0.1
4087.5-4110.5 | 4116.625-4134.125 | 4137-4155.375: -1.4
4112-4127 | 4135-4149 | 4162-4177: -1.2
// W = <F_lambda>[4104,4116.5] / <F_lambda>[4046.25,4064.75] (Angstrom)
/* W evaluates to 0.73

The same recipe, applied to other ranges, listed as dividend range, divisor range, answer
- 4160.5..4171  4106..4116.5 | 1.35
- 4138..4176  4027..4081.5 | 1.04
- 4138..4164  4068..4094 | 1.10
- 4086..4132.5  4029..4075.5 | 0.80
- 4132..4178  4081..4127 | 1.27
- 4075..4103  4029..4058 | 0.81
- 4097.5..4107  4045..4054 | 0.51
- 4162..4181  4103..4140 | 1.13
